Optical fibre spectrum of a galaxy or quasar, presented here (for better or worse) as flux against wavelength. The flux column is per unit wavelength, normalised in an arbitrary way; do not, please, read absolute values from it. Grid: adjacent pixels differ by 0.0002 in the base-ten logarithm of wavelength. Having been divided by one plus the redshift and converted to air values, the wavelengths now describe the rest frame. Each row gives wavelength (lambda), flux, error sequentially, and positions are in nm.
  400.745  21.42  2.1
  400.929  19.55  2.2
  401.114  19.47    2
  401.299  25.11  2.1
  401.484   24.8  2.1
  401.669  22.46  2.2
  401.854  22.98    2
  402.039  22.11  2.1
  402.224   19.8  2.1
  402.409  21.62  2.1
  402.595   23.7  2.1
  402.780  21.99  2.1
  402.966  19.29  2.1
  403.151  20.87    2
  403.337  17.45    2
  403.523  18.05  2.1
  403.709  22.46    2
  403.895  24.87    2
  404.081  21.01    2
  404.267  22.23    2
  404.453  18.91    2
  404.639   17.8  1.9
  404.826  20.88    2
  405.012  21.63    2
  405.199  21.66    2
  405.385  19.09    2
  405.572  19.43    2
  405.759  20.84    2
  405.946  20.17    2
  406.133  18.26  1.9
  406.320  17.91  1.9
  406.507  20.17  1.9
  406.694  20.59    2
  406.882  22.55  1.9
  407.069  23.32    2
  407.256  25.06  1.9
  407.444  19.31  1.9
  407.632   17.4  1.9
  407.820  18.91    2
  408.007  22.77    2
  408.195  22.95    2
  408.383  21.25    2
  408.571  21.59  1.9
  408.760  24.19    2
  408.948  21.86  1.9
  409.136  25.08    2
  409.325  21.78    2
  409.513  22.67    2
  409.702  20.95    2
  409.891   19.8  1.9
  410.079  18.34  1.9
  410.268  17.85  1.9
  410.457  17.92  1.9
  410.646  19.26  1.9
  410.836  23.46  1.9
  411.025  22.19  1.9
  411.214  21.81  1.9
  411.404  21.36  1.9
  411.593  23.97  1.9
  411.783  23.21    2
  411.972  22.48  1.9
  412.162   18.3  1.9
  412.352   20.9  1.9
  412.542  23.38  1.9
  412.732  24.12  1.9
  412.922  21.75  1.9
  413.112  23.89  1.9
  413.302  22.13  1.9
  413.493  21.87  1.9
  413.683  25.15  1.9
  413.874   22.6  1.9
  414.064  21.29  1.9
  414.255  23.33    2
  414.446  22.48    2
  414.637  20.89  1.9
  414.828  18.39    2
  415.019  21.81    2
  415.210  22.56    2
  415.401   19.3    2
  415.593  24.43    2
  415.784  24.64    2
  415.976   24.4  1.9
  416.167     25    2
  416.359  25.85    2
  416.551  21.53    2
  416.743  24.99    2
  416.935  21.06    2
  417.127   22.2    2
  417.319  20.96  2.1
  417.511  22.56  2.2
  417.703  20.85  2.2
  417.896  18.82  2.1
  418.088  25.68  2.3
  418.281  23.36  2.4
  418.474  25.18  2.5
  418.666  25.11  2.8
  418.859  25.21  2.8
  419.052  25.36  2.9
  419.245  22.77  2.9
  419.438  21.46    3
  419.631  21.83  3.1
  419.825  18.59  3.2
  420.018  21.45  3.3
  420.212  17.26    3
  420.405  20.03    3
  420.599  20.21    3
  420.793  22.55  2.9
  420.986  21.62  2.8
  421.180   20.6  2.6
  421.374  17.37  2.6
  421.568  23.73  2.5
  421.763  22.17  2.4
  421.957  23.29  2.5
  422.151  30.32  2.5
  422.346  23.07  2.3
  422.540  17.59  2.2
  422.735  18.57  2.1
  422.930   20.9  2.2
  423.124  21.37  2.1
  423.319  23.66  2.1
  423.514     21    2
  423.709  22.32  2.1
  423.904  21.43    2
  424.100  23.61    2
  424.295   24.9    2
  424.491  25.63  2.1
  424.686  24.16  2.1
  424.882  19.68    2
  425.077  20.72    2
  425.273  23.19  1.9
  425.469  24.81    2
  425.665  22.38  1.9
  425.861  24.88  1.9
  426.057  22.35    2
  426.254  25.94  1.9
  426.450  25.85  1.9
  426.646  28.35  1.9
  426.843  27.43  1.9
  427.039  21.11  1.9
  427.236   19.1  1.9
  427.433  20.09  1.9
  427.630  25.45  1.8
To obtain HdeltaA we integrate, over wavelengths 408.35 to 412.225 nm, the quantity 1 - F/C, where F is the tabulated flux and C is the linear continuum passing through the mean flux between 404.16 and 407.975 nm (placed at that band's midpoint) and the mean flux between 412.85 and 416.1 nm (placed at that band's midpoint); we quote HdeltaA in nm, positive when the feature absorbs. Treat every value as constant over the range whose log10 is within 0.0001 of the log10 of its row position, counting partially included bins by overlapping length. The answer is -0.01 nm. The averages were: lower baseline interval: 20.4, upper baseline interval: 22.4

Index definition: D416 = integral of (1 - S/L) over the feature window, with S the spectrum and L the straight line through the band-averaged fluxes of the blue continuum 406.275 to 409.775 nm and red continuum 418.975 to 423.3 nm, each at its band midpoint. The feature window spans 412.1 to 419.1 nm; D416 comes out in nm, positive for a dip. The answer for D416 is -0.39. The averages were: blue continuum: 21.7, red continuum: 21.5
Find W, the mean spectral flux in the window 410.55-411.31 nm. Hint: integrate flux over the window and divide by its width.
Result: 21.6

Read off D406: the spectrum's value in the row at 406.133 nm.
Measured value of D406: 18.26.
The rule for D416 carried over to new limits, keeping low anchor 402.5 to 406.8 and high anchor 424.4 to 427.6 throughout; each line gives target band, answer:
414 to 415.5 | 0.04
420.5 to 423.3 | 0.15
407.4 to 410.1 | -0.05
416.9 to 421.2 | 0.10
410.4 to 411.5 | 0.01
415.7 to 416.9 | -0.12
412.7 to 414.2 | -0.08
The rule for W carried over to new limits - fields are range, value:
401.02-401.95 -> 22.9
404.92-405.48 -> 20.8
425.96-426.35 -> 24.1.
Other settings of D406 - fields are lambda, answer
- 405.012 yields 21.63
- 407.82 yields 18.91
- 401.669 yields 22.46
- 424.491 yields 25.63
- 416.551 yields 21.53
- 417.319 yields 20.96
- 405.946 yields 20.17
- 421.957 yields 23.29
